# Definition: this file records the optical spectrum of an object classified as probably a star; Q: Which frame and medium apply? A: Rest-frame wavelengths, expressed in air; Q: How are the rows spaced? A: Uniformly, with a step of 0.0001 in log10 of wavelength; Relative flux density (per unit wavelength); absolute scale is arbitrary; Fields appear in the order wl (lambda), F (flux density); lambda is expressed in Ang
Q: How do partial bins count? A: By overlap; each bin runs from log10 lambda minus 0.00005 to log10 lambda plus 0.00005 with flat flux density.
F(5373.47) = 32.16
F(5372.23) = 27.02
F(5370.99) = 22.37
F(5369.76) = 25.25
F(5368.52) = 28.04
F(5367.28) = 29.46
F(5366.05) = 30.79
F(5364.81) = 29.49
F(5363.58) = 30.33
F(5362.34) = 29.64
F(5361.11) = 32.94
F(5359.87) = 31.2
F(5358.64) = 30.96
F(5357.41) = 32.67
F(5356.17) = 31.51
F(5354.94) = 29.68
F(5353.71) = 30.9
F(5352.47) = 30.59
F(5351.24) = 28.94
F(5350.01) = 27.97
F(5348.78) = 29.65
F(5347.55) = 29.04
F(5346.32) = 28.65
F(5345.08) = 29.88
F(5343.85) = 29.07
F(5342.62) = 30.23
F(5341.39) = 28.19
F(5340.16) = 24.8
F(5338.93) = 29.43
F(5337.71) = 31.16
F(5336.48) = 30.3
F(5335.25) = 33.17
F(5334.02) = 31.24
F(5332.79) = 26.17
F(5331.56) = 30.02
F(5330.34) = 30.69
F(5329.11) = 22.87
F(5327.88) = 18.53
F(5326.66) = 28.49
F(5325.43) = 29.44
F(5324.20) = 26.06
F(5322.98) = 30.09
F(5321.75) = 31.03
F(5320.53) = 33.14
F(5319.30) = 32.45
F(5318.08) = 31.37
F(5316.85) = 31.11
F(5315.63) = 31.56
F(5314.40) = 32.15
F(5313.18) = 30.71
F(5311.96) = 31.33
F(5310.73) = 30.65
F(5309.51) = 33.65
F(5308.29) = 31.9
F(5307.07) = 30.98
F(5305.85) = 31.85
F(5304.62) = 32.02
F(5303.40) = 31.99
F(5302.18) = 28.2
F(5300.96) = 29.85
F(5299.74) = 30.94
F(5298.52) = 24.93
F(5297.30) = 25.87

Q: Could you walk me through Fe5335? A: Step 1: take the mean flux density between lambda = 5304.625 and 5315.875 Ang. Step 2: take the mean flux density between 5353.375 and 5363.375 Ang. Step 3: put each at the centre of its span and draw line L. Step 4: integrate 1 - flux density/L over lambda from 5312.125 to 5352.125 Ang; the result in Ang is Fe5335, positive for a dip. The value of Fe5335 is 2.7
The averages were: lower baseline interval 31.6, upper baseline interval 31.2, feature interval 29.3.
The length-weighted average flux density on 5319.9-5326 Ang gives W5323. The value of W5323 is 29.9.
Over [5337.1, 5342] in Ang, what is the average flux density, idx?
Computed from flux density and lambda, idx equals 28.4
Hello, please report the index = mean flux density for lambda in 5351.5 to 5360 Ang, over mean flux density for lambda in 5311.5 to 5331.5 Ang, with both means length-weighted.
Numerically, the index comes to 1.1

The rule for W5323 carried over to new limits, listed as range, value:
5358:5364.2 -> 31.1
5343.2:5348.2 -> 29.1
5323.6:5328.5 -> 25.6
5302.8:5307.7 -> 31.7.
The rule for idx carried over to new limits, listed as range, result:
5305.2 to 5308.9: 31.6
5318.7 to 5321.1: 32.7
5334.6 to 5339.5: 31.1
